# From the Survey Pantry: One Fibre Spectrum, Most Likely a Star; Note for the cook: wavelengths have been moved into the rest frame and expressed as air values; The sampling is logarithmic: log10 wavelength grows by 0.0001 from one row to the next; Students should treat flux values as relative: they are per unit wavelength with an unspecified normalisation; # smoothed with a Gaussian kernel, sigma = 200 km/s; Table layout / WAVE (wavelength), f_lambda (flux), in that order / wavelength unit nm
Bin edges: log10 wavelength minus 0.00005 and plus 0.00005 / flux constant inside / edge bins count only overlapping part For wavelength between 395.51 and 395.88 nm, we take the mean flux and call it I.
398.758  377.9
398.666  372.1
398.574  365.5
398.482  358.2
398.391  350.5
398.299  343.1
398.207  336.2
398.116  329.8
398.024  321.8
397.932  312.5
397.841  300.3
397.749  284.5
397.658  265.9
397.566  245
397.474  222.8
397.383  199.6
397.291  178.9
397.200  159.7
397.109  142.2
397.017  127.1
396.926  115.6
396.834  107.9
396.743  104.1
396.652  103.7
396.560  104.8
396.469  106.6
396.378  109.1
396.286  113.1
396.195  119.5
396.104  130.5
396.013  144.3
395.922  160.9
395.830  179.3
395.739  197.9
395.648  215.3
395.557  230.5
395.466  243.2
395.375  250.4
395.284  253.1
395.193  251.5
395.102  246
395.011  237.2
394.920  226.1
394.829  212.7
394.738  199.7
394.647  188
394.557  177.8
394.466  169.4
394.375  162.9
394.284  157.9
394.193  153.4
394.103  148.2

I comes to 205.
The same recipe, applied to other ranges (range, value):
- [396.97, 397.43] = 162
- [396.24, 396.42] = 111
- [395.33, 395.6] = 242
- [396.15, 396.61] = 110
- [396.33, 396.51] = 108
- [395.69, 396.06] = 171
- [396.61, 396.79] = 104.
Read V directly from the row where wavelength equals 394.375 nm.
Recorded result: 162.9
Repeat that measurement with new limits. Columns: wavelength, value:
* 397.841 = 300.3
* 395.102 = 246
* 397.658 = 265.9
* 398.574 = 365.5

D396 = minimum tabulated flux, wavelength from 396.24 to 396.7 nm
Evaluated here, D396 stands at 103.7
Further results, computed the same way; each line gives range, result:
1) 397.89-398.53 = 312.5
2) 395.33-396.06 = 144.3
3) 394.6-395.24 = 188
